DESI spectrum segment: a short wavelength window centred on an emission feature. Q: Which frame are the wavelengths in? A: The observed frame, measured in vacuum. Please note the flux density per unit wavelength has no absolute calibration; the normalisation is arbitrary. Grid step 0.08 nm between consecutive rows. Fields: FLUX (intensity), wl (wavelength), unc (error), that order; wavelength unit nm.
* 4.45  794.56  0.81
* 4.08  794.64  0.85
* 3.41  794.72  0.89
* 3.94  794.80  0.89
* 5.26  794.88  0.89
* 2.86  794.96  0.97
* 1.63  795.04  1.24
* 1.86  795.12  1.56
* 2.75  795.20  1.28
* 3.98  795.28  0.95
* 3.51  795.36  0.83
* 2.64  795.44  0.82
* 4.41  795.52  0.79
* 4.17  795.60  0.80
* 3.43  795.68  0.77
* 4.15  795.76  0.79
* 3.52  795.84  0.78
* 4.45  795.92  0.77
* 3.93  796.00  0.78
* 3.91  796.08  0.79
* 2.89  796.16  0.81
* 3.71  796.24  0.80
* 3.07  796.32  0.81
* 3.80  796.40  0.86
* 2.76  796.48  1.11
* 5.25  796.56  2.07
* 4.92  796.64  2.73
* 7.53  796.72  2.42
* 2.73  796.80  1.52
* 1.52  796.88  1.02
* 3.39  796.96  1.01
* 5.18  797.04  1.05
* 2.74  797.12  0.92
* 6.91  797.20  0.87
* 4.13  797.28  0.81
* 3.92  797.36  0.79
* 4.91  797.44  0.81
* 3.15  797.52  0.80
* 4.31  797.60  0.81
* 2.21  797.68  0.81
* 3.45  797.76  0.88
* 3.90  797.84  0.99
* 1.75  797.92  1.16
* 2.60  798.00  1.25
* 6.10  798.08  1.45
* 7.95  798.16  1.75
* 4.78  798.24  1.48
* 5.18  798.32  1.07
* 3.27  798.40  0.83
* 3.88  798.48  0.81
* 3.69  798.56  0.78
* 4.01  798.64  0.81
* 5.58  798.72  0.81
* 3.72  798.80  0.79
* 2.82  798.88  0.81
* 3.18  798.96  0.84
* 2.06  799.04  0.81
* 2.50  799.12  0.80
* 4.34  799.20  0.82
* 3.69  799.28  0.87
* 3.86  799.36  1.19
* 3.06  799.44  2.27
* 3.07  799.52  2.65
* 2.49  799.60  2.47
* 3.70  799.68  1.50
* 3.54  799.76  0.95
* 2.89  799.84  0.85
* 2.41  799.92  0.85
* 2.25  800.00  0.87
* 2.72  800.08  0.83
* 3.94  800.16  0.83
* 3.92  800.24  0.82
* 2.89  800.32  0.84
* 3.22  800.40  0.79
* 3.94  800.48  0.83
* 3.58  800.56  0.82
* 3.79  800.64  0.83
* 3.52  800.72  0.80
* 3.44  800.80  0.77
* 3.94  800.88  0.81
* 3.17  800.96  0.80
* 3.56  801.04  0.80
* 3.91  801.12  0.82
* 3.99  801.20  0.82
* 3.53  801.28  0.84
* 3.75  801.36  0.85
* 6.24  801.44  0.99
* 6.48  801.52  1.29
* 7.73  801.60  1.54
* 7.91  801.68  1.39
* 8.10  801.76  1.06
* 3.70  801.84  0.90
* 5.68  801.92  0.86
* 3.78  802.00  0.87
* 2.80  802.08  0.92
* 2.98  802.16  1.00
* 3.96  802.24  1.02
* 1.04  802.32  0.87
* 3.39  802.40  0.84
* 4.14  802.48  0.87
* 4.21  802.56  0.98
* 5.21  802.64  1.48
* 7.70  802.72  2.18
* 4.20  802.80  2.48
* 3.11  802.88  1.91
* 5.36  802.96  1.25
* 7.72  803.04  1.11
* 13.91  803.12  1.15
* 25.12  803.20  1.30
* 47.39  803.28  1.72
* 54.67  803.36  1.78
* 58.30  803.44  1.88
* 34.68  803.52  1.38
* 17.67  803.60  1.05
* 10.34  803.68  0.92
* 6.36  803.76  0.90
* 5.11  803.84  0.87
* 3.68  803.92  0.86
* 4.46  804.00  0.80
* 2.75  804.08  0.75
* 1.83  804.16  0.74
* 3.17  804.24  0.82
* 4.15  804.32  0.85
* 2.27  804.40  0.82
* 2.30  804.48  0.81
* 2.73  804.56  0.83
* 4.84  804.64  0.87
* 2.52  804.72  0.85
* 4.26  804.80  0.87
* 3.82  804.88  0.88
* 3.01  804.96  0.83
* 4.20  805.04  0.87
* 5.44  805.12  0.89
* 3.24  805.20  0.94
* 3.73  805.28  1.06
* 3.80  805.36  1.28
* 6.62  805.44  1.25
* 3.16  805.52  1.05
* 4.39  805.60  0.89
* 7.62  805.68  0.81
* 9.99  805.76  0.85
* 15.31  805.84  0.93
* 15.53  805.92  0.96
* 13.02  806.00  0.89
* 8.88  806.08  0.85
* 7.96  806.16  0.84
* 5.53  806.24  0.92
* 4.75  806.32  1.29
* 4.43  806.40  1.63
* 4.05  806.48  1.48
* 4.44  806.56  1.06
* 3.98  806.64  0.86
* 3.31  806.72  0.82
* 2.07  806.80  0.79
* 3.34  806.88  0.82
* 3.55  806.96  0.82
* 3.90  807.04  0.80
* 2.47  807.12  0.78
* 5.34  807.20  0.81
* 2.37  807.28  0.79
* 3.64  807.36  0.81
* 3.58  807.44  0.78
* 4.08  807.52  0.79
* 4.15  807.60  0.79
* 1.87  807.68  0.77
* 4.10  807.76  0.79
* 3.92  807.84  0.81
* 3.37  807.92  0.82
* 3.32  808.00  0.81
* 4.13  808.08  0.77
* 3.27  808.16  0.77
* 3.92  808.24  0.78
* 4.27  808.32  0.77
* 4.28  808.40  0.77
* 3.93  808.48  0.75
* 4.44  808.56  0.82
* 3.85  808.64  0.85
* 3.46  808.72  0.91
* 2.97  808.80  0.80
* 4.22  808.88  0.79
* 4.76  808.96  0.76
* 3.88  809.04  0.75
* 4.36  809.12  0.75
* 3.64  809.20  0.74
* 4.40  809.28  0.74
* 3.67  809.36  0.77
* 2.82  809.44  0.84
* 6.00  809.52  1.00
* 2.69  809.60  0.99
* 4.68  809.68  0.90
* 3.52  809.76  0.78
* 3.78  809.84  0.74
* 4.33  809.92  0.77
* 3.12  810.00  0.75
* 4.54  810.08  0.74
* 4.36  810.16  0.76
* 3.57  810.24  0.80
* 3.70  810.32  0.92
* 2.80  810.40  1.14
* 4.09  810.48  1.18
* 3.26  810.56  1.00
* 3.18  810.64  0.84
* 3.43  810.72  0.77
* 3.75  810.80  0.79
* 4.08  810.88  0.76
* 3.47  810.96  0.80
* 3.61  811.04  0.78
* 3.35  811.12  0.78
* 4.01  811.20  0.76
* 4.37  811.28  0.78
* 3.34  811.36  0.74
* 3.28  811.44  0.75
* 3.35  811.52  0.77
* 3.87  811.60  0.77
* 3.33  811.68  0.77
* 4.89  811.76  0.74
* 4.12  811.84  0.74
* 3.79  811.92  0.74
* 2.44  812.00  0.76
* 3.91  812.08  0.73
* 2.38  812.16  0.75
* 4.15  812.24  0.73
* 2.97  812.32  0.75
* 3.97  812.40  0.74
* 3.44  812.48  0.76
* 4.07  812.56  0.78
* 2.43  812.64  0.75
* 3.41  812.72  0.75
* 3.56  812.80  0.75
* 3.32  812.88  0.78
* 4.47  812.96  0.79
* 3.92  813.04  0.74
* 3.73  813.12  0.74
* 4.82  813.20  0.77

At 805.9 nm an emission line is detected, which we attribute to [N II]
